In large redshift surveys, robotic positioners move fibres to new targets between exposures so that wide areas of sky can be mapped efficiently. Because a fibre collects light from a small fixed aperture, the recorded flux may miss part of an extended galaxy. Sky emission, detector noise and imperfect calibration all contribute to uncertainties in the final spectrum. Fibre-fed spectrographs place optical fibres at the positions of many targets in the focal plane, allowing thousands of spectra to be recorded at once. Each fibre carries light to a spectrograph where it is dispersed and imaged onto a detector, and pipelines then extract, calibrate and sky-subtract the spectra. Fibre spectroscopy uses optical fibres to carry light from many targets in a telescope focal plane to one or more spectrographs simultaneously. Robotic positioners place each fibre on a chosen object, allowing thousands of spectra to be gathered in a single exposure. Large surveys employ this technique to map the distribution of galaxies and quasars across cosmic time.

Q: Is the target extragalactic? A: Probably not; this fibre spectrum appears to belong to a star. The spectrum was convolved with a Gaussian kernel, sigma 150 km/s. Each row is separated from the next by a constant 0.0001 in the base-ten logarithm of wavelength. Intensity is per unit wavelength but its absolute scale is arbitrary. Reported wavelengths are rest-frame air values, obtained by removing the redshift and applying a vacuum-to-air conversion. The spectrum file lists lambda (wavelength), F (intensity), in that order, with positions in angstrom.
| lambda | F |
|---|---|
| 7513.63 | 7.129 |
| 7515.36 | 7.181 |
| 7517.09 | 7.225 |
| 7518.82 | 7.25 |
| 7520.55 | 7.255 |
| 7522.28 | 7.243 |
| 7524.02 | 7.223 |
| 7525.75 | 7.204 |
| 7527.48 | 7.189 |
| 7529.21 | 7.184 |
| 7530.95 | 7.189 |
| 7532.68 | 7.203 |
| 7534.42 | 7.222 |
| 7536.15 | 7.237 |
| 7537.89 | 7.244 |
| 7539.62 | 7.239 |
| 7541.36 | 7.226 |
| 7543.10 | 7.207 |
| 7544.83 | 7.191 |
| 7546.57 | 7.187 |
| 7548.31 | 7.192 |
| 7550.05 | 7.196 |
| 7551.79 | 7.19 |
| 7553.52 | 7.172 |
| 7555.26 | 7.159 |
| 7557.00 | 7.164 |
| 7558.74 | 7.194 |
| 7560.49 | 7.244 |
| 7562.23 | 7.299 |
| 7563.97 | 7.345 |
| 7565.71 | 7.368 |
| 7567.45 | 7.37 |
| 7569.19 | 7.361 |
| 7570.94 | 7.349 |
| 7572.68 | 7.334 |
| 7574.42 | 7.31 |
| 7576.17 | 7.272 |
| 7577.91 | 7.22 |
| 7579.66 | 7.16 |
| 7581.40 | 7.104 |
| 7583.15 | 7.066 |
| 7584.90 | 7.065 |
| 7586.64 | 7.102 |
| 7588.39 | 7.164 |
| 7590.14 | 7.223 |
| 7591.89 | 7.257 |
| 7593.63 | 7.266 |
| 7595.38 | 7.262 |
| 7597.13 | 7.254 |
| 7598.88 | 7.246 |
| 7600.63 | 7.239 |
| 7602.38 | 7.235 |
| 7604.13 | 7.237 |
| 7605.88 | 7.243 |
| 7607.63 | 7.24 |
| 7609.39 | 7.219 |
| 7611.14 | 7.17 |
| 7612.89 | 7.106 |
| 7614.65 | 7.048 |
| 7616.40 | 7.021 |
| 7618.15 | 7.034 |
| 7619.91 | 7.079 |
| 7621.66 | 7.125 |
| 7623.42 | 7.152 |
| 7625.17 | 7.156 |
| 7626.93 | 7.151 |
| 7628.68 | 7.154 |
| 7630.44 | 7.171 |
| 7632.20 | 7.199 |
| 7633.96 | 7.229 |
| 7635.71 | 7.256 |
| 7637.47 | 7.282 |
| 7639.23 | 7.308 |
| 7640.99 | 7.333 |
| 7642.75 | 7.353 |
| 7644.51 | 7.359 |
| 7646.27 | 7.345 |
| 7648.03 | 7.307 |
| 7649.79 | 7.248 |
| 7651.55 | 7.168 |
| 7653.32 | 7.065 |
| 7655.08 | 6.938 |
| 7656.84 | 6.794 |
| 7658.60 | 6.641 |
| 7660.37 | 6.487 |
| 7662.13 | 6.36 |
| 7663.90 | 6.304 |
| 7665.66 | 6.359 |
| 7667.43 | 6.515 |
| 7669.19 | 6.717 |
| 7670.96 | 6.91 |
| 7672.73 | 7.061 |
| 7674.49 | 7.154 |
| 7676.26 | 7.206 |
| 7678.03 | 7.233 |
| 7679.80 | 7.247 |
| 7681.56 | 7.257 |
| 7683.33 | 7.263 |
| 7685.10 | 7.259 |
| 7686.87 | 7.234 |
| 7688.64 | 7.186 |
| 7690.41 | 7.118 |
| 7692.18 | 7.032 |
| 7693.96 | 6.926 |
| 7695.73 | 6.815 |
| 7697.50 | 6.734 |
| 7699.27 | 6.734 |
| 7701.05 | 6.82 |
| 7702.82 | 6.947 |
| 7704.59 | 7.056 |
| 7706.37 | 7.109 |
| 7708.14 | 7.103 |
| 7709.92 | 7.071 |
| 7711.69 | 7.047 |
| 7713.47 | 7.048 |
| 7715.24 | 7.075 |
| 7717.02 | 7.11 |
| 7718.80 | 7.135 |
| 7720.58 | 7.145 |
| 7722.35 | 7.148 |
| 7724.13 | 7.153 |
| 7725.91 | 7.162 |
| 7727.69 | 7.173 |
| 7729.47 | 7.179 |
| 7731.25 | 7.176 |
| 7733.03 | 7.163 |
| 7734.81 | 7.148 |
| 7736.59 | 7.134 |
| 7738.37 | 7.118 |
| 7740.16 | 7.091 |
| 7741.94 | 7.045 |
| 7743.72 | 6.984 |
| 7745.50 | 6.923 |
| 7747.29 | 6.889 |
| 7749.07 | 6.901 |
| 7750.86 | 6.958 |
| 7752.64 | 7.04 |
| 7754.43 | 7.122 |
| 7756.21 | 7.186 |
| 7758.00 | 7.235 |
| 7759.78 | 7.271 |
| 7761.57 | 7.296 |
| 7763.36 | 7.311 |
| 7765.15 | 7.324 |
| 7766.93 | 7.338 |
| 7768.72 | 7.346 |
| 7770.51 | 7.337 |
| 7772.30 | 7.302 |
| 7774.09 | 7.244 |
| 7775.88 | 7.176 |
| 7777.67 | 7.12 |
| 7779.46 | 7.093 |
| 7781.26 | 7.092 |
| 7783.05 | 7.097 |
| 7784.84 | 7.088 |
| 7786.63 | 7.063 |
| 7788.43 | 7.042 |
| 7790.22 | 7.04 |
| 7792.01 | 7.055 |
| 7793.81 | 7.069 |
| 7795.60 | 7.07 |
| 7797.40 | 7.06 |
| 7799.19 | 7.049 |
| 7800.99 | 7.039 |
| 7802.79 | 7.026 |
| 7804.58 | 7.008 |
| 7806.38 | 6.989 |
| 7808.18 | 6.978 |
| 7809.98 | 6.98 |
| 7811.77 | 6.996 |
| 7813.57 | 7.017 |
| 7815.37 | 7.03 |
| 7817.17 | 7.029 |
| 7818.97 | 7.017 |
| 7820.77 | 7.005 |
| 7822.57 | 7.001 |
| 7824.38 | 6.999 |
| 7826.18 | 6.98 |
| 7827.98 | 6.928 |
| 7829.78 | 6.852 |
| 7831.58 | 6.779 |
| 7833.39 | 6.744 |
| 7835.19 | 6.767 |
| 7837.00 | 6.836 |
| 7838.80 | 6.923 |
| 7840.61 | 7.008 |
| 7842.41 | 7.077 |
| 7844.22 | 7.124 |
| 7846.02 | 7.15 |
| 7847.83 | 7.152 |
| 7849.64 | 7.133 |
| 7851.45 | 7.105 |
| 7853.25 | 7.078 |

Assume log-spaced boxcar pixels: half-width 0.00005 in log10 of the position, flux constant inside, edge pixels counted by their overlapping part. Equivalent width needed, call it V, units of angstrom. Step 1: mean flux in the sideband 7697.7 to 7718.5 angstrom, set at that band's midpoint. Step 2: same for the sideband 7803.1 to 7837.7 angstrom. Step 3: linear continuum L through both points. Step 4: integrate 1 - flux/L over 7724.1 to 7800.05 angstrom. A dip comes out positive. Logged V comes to -1.7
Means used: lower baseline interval 7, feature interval 7.13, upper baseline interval 6.95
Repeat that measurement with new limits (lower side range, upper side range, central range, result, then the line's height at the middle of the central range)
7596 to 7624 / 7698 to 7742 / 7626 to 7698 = 0.8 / 7.13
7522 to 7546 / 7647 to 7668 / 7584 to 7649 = -2.7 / 6.92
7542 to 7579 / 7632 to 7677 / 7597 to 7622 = -0.2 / 7.12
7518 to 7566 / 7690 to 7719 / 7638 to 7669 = 0.6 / 7.06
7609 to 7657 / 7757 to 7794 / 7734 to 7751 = 0.4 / 7.19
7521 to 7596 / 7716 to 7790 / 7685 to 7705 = 0.5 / 7.17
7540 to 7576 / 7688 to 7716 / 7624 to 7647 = -0.5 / 7.11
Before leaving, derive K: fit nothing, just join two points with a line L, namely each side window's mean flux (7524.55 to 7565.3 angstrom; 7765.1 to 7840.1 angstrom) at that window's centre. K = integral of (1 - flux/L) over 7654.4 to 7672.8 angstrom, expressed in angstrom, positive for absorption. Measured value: 1.3 angstrom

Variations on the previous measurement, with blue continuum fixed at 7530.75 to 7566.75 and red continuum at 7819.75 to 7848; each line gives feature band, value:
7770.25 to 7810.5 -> -0.52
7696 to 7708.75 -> 0.29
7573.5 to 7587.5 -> 0.06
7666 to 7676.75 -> 0.33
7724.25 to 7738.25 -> -0.22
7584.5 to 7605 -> -0.10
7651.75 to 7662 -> 0.49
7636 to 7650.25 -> -0.36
